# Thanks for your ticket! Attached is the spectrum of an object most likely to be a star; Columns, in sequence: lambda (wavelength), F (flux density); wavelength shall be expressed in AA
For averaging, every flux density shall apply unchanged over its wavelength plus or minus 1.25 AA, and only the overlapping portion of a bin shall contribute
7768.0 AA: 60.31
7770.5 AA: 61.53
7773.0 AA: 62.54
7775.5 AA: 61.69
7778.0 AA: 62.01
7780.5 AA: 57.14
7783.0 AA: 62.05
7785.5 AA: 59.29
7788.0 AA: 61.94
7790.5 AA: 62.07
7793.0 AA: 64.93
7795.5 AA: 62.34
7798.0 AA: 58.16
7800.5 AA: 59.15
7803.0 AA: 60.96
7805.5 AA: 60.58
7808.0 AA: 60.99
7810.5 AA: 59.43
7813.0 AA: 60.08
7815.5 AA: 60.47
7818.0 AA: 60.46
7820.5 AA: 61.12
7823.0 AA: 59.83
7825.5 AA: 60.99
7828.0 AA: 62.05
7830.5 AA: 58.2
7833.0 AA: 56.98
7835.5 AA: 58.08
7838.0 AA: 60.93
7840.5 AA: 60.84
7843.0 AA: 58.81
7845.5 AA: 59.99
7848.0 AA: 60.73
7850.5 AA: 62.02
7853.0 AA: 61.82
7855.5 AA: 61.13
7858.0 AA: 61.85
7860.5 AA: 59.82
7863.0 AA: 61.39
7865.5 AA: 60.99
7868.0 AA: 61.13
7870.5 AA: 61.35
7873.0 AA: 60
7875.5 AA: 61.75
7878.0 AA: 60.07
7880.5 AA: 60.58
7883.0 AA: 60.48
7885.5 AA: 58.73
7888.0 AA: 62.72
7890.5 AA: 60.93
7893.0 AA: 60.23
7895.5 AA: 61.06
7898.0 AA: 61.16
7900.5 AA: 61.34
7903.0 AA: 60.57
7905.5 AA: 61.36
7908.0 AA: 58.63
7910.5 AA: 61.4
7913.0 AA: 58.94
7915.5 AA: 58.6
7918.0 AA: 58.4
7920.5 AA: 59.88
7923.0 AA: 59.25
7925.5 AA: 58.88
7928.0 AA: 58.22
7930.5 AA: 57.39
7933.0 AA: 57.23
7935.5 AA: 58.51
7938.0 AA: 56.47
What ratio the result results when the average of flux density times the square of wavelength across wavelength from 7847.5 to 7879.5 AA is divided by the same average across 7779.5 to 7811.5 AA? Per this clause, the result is 1.0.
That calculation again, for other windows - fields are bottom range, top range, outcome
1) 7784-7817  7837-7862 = 1.01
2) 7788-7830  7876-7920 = 1.01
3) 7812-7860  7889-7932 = 1.01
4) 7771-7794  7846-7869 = 1.01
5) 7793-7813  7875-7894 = 1.02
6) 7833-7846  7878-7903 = 1.04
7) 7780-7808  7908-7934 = 1.00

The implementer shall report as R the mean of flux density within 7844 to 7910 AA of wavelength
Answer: 60.8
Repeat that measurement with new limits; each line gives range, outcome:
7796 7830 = 60.3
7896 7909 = 60.7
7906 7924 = 59.4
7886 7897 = 61.1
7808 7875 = 60.4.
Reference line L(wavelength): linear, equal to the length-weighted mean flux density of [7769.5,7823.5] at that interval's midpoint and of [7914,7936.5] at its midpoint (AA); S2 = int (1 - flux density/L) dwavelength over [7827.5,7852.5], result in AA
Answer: 0.1 AA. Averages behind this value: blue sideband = 60.9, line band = 59.9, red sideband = 58.5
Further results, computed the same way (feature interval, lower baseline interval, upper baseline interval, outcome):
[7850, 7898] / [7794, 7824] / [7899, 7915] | -0.5 AA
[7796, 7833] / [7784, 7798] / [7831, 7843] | 0.2 AA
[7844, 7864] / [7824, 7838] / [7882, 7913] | -0.4 AA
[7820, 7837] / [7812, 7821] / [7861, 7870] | 0.3 AA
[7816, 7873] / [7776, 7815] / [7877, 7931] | -0.1 AA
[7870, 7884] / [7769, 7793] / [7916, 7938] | -0.3 AA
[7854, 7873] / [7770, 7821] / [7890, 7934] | -0.3 AA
